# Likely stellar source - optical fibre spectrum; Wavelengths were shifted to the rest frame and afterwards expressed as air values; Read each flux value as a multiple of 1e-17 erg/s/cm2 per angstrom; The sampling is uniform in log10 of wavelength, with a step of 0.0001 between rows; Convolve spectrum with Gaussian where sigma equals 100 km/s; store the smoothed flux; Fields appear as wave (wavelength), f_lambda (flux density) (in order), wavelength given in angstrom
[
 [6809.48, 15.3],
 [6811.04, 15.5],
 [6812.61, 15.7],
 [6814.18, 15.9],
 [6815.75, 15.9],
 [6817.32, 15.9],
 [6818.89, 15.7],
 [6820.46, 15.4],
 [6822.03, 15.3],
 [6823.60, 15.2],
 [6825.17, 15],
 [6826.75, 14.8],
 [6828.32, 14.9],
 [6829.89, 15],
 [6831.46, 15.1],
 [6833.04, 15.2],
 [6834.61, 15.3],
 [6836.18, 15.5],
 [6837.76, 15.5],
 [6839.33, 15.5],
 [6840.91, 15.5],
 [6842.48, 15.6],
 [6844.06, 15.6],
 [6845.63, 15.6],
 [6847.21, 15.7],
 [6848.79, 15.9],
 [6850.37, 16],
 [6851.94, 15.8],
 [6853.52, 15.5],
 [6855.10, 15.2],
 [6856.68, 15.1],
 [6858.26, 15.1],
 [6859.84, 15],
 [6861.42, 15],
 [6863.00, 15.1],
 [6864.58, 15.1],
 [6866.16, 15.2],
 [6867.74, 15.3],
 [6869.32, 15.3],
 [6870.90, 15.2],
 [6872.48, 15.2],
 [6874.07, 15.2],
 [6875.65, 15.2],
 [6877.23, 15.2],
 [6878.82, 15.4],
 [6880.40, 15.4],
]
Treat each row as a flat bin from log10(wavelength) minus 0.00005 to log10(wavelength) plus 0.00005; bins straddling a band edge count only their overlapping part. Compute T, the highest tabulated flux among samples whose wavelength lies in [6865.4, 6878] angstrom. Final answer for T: 15.3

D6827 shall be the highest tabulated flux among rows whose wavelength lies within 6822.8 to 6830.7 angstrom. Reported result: 15.2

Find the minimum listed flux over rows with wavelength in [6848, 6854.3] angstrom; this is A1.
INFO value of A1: 15.5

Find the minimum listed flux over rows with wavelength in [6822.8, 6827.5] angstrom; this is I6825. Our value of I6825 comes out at 14.8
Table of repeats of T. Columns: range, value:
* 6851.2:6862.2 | 15.8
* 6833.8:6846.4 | 15.6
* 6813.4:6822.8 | 15.9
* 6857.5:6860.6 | 15.1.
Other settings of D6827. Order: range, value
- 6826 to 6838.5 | 15.5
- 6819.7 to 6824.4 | 15.4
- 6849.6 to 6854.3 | 16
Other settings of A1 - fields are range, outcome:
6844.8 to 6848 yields 15.6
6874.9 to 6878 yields 15.2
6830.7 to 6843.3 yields 15.1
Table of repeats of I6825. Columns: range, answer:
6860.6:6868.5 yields 15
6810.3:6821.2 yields 15.4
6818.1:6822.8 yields 15.3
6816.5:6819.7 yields 15.7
